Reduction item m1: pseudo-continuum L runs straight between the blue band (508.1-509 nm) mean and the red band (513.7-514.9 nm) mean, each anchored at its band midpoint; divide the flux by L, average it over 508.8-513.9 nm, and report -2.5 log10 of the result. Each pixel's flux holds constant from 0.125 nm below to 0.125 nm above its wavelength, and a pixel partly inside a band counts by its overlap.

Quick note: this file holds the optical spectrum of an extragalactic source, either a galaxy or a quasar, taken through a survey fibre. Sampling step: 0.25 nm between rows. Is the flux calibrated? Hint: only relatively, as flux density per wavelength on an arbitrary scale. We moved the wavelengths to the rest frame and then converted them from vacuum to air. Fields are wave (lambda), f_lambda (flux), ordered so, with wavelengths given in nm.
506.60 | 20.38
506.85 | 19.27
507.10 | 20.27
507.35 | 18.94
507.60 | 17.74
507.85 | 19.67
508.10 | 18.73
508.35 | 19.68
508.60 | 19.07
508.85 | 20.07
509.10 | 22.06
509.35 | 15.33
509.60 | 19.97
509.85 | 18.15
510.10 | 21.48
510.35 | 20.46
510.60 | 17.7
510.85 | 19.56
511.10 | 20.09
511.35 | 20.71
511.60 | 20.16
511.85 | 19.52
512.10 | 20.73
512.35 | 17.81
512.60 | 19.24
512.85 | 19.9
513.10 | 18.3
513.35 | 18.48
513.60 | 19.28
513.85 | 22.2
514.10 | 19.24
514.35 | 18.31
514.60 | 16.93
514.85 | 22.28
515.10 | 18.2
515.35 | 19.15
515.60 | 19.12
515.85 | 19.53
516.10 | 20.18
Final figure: 0.003 mag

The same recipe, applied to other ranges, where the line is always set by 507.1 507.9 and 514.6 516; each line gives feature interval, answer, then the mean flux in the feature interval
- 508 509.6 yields -0.01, 19.2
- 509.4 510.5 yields -0.03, 19.6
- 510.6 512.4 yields -0.03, 19.7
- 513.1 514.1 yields -0.02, 19.7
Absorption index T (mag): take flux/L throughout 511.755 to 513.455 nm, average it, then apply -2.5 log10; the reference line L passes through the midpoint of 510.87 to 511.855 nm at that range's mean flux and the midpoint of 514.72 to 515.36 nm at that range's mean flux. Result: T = 0.05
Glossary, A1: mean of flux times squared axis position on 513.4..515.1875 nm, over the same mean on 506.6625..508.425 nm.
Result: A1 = 1.04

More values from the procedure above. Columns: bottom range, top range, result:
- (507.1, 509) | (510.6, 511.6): 1.04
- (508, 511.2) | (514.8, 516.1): 1.03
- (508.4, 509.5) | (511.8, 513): 1.03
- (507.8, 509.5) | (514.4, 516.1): 1.03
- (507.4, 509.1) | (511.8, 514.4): 1.02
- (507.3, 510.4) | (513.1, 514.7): 1.01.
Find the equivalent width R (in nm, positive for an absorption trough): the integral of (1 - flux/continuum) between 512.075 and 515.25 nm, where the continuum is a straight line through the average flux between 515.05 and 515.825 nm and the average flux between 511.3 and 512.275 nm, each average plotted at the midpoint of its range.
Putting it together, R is 0.04 nm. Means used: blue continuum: 20.1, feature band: 19.3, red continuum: 19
